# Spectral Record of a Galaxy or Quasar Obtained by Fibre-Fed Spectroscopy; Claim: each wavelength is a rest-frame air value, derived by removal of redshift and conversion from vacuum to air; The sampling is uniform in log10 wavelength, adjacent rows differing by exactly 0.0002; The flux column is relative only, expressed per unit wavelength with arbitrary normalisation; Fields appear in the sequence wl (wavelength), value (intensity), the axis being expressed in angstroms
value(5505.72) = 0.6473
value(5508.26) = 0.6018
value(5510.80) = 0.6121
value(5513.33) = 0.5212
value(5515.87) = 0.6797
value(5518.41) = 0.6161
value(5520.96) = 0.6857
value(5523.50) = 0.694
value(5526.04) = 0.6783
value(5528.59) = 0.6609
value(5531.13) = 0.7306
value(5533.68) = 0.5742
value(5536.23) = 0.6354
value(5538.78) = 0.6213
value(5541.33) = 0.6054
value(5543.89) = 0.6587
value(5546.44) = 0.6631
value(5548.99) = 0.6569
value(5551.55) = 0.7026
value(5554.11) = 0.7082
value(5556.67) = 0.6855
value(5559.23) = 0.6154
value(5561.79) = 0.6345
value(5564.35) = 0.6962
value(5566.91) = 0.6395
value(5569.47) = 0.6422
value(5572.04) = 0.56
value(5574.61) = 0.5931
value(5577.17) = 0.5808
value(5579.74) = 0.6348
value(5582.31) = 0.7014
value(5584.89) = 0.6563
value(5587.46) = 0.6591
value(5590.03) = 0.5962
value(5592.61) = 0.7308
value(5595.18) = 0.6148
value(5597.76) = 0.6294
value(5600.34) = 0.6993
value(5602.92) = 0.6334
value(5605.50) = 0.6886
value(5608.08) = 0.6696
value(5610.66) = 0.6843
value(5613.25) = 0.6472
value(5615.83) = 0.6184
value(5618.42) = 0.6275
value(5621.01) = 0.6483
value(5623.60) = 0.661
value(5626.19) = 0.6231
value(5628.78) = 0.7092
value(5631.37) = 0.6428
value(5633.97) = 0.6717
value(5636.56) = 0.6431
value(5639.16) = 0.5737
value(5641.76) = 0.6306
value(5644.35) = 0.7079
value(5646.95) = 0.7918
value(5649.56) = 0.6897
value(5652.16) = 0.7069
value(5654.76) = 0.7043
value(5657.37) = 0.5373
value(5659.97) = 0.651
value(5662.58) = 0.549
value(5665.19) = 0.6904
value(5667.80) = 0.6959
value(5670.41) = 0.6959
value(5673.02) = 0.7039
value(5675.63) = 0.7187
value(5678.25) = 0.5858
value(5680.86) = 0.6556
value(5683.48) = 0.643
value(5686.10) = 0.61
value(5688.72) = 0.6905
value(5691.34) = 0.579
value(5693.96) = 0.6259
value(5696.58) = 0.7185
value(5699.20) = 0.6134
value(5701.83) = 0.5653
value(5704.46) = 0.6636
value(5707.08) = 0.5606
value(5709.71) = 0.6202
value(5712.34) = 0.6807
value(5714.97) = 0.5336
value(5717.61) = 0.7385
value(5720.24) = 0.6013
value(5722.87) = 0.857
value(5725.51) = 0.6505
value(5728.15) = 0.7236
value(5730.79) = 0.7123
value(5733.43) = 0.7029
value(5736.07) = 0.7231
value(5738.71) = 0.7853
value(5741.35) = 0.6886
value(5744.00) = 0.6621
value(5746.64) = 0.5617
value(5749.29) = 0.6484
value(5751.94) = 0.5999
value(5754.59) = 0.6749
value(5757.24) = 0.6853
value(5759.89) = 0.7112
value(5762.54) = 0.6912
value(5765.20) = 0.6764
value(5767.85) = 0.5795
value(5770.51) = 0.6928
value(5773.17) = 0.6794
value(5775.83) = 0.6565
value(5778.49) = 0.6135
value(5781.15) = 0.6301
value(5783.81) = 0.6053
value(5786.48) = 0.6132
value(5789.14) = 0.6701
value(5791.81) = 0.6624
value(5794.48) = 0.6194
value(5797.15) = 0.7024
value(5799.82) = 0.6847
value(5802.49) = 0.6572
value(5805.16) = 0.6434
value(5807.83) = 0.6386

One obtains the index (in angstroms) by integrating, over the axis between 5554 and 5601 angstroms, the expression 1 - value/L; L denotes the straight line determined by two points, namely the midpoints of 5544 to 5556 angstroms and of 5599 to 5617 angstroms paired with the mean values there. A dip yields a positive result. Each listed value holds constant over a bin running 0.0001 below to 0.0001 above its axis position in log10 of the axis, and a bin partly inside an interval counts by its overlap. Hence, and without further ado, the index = 2.0 angstroms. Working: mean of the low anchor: 0.681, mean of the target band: 0.644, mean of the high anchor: 0.663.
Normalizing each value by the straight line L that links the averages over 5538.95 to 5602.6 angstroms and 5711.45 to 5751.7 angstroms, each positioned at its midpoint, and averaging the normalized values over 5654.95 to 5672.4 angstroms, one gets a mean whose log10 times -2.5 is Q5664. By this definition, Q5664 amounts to 0.04 mag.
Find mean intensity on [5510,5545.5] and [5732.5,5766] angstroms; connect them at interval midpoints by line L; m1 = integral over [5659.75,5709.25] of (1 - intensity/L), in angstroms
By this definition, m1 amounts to 1.8 angstroms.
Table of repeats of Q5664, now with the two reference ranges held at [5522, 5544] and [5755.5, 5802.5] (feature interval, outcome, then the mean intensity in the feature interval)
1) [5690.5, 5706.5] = 0.05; 0.626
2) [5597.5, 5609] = -0.02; 0.667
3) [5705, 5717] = 0.08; 0.611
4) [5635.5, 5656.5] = -0.04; 0.678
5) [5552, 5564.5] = -0.03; 0.668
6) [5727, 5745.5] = -0.09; 0.713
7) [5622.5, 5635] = -0.01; 0.661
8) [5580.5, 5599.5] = -0.01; 0.656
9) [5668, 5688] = -0.01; 0.662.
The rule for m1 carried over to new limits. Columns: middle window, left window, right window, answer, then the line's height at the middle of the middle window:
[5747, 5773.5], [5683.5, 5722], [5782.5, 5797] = -0.95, 0.637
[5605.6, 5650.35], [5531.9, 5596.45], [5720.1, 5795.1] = -0.66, 0.652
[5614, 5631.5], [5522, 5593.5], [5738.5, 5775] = 0.19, 0.654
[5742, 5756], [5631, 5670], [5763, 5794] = 0.33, 0.648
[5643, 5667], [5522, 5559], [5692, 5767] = -0.22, 0.664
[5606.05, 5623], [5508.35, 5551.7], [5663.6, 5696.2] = 0.02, 0.652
